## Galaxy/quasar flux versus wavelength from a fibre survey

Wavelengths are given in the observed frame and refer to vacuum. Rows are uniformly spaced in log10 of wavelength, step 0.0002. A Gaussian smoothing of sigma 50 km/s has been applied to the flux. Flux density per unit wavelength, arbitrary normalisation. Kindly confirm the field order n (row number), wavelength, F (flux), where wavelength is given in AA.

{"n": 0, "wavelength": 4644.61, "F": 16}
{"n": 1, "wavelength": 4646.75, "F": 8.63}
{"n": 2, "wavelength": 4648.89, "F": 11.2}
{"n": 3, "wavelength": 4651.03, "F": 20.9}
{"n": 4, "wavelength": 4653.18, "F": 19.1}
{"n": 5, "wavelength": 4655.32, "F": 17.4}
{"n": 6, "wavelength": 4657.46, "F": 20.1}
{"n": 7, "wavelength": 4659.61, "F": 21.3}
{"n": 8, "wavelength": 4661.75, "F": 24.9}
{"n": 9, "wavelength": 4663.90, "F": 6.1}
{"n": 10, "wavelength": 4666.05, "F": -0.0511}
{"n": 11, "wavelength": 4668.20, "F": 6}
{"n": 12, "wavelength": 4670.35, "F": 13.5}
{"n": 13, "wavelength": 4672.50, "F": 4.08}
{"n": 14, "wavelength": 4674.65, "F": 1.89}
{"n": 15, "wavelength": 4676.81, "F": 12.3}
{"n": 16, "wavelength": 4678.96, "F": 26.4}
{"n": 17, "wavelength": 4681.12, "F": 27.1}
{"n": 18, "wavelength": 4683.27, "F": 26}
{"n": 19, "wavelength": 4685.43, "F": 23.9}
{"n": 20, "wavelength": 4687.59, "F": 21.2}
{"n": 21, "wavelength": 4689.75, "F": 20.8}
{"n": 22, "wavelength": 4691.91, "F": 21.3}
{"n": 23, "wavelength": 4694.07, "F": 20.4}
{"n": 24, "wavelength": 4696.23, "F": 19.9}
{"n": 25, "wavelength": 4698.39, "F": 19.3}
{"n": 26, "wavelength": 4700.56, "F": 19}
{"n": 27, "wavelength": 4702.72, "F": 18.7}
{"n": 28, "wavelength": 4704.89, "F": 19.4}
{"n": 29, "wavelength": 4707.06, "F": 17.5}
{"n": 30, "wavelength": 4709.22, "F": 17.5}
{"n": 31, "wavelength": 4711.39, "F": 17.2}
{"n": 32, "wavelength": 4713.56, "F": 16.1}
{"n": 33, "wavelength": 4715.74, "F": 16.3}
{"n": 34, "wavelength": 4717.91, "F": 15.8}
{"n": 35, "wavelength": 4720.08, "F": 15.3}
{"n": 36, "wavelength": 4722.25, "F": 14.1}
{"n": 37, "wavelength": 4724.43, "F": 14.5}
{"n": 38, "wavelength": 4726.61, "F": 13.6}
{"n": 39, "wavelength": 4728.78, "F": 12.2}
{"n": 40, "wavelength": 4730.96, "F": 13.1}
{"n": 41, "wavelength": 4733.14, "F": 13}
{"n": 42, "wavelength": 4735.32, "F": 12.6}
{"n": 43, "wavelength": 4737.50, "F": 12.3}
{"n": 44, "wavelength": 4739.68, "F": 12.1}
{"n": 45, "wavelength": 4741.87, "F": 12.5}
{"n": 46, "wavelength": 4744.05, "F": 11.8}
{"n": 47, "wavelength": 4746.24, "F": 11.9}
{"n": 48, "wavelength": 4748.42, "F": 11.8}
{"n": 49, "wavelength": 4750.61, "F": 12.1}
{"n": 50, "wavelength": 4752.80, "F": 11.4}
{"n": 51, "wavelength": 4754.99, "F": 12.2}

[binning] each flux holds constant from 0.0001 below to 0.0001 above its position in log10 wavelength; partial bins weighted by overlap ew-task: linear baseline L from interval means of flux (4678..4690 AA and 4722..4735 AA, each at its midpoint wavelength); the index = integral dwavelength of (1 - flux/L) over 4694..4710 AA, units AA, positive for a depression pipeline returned 0.83 AA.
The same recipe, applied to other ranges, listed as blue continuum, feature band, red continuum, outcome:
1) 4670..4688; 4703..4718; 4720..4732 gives -2.4 AA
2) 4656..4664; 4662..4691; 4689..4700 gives 7.3 AA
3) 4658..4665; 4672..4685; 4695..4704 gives 0.8 AA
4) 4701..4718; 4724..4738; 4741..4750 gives 1.2 AA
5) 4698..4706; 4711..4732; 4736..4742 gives 1.0 AA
